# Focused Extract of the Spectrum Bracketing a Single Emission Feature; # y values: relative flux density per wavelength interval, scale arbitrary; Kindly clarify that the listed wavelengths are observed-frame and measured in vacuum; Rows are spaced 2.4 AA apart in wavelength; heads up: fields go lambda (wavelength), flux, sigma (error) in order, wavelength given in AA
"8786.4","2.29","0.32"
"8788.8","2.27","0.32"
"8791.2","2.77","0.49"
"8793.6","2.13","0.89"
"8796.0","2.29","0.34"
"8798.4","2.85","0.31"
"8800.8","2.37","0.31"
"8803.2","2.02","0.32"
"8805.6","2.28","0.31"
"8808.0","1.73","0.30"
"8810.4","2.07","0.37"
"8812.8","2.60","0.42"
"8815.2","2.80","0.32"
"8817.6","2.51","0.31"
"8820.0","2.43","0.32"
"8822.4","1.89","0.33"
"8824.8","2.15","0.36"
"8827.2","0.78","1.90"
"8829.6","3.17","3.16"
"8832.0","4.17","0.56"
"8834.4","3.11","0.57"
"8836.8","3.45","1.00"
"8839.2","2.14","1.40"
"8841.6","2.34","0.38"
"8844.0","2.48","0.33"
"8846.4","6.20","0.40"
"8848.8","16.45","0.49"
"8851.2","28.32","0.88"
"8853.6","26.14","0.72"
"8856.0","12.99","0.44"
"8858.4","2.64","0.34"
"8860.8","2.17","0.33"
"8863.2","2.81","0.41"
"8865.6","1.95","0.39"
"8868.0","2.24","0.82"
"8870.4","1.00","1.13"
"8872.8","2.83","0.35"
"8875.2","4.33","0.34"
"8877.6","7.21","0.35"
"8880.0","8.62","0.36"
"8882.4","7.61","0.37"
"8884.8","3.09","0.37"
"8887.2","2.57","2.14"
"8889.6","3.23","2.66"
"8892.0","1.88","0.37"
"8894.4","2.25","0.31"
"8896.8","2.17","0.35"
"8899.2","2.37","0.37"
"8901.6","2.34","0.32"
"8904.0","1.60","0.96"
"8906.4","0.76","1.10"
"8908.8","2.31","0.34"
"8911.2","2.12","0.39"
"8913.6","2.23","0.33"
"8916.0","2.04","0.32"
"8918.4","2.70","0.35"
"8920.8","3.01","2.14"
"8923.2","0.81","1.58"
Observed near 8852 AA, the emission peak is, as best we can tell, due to H-alpha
